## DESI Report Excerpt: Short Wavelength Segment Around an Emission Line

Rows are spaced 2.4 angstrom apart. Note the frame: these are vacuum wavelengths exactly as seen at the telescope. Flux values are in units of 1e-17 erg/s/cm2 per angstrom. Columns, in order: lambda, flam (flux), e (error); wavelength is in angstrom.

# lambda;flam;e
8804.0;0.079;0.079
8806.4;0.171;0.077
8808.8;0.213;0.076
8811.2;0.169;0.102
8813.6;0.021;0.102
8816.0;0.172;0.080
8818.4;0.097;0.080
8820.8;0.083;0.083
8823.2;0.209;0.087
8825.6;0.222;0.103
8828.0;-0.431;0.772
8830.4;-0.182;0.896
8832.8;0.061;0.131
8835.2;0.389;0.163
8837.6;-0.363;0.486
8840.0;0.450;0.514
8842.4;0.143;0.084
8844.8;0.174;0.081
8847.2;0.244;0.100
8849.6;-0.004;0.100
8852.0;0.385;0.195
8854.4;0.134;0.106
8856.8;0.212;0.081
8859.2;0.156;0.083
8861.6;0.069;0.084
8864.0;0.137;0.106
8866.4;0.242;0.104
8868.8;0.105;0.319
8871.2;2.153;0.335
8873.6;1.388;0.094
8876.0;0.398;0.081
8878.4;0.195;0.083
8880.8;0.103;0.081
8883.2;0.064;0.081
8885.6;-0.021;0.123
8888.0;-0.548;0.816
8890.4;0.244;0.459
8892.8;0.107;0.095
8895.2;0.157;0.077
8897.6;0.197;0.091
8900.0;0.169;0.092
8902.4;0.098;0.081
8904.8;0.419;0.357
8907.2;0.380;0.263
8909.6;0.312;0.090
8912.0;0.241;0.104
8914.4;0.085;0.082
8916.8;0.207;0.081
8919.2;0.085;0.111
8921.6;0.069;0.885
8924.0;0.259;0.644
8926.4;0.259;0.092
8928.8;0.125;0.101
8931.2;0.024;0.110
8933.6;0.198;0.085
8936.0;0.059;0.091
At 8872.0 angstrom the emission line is H-beta 4861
